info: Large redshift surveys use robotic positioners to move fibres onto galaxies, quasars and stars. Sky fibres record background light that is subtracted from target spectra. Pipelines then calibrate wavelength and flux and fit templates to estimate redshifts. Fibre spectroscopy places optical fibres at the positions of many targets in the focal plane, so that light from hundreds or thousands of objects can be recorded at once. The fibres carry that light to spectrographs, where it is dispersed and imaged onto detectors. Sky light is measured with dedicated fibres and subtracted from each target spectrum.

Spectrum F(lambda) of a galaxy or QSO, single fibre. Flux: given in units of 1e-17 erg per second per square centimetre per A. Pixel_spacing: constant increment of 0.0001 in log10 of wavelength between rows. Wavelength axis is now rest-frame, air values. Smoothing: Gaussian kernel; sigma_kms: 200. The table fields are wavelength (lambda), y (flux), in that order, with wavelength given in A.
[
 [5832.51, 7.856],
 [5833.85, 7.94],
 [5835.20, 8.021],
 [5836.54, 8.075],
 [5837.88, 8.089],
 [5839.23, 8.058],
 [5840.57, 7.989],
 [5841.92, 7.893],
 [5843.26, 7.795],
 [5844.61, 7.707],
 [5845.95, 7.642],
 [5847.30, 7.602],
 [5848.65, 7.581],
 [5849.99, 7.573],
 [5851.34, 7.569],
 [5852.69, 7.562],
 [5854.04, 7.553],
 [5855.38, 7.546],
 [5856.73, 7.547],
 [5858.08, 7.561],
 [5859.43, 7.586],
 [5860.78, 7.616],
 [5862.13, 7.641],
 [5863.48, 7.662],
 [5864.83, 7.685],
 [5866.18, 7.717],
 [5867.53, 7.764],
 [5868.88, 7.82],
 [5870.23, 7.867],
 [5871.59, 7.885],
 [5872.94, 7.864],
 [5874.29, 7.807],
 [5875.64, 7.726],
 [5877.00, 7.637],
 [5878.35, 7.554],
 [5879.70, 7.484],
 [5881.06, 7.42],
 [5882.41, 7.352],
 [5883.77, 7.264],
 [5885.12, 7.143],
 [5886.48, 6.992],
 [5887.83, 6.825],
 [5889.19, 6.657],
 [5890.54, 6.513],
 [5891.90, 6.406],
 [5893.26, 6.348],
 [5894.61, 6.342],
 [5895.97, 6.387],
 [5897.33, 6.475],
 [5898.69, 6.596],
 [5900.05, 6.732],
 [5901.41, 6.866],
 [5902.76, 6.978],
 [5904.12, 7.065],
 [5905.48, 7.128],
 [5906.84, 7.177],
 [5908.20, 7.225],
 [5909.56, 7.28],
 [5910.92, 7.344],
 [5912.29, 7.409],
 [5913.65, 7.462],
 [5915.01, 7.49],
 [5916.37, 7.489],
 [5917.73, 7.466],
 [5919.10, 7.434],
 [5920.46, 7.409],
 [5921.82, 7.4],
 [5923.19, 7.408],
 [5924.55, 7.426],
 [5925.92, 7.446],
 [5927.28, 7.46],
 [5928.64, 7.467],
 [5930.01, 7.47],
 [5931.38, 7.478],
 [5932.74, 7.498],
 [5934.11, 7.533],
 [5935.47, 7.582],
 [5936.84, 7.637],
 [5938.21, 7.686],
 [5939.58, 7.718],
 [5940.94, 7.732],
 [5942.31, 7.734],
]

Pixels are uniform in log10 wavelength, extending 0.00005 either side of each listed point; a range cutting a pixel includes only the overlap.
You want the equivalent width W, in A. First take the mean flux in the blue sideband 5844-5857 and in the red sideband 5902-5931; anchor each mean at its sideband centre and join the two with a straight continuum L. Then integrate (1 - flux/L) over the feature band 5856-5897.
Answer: 0.9 A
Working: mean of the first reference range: 7.59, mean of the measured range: 7.33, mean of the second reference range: 7.35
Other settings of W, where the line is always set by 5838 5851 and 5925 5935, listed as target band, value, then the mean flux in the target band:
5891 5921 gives 2.2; 7.02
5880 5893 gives 1.2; 6.95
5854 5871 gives 0.1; 7.66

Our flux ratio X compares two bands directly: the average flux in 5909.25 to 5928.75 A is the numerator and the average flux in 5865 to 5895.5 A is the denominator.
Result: 1.02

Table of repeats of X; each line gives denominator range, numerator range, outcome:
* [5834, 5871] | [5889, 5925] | 0.91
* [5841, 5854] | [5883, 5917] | 0.91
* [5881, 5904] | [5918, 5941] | 1.11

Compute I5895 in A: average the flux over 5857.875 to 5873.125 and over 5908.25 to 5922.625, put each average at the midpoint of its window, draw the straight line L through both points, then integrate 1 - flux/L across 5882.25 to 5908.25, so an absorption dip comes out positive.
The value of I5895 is 2.5 A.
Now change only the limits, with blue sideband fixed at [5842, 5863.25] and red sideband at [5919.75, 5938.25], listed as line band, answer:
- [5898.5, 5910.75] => 0.8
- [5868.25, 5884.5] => -0.1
